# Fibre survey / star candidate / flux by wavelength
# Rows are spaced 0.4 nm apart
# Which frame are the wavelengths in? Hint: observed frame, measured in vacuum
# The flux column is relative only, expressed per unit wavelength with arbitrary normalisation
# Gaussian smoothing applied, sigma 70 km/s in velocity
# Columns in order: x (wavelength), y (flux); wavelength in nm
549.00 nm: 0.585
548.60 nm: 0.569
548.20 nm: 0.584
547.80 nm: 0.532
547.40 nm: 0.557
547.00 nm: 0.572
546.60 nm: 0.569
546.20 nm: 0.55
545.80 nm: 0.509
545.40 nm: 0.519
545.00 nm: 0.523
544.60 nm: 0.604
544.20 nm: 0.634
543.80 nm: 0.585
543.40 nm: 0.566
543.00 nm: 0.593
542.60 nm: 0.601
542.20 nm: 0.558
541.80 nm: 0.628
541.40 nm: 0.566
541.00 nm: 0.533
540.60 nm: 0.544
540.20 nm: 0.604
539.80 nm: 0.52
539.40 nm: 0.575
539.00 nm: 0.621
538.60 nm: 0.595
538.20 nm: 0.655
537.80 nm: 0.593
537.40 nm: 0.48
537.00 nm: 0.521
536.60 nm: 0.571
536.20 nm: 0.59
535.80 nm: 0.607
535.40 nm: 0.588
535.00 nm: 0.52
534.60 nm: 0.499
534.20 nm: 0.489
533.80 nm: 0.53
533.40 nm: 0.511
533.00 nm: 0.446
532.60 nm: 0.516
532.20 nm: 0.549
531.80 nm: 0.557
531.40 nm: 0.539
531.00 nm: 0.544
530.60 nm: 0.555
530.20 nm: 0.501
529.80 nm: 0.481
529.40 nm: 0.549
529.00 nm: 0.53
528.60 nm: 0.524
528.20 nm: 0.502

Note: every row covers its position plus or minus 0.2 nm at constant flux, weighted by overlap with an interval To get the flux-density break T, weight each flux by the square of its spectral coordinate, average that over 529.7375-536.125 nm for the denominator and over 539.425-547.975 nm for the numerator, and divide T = 1.11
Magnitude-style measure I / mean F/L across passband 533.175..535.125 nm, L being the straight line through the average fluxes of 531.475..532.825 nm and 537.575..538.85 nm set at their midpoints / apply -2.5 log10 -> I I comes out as 0.11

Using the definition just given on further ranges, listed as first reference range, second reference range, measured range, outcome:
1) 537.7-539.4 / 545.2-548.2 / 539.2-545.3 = 0.01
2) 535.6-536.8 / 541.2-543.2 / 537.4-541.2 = 0.02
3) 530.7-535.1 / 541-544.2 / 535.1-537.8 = -0.03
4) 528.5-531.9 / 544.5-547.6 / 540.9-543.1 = -0.07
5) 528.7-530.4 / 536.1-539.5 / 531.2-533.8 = 0.04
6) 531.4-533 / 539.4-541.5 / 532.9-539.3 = -0.02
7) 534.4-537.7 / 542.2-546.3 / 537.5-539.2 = -0.10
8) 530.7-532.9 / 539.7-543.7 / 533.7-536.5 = 0.00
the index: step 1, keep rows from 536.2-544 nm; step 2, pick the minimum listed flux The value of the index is 0.48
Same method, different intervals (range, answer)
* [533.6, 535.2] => 0.489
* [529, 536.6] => 0.446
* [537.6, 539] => 0.593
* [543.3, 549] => 0.509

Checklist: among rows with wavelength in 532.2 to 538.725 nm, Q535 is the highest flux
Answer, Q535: 0.655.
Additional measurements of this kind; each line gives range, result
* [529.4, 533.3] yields 0.557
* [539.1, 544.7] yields 0.634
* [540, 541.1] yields 0.604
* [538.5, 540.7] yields 0.621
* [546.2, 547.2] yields 0.572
